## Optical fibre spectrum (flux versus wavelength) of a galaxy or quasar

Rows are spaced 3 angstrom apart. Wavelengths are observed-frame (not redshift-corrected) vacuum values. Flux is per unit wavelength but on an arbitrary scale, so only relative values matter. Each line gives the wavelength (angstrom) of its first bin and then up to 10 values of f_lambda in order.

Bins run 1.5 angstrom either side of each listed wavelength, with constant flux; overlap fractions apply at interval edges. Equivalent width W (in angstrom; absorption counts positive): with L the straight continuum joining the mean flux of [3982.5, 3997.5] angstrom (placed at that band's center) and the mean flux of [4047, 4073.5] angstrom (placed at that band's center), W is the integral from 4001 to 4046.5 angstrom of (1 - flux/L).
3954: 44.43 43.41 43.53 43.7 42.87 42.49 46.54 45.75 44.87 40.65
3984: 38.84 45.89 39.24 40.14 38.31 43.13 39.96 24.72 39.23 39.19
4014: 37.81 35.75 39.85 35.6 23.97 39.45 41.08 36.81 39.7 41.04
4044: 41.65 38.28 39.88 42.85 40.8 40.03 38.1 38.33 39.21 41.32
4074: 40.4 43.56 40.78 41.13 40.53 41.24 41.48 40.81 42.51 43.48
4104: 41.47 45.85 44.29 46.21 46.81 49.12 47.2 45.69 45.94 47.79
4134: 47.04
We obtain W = 3.6 angstrom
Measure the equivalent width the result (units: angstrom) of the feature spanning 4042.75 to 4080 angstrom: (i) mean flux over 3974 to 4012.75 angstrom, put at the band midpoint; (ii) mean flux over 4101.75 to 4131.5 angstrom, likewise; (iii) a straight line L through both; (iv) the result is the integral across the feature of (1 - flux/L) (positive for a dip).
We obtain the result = 2.5 angstrom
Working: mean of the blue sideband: 39.9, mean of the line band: 40.4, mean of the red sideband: 45.9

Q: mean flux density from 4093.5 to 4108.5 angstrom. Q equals 42.8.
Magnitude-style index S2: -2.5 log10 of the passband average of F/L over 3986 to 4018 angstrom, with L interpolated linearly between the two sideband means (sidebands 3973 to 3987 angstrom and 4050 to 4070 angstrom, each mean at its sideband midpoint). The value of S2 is 0.10 mag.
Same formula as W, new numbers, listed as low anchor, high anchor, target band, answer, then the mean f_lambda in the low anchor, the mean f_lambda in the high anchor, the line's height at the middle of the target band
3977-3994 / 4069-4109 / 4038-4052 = 0.50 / 41.6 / 41.9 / 41.7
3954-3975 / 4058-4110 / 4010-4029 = 3.18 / 43.9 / 41.3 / 42.7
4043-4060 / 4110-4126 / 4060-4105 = 2.61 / 40.6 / 46.8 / 43.5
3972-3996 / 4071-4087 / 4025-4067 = 2.75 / 42.2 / 41.3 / 41.6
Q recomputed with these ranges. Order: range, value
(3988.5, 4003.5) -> 40.2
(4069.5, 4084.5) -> 41.4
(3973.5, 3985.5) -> 42.5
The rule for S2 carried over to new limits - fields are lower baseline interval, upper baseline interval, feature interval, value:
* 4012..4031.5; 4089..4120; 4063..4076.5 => 0.01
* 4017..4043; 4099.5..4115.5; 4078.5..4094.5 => 0.04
